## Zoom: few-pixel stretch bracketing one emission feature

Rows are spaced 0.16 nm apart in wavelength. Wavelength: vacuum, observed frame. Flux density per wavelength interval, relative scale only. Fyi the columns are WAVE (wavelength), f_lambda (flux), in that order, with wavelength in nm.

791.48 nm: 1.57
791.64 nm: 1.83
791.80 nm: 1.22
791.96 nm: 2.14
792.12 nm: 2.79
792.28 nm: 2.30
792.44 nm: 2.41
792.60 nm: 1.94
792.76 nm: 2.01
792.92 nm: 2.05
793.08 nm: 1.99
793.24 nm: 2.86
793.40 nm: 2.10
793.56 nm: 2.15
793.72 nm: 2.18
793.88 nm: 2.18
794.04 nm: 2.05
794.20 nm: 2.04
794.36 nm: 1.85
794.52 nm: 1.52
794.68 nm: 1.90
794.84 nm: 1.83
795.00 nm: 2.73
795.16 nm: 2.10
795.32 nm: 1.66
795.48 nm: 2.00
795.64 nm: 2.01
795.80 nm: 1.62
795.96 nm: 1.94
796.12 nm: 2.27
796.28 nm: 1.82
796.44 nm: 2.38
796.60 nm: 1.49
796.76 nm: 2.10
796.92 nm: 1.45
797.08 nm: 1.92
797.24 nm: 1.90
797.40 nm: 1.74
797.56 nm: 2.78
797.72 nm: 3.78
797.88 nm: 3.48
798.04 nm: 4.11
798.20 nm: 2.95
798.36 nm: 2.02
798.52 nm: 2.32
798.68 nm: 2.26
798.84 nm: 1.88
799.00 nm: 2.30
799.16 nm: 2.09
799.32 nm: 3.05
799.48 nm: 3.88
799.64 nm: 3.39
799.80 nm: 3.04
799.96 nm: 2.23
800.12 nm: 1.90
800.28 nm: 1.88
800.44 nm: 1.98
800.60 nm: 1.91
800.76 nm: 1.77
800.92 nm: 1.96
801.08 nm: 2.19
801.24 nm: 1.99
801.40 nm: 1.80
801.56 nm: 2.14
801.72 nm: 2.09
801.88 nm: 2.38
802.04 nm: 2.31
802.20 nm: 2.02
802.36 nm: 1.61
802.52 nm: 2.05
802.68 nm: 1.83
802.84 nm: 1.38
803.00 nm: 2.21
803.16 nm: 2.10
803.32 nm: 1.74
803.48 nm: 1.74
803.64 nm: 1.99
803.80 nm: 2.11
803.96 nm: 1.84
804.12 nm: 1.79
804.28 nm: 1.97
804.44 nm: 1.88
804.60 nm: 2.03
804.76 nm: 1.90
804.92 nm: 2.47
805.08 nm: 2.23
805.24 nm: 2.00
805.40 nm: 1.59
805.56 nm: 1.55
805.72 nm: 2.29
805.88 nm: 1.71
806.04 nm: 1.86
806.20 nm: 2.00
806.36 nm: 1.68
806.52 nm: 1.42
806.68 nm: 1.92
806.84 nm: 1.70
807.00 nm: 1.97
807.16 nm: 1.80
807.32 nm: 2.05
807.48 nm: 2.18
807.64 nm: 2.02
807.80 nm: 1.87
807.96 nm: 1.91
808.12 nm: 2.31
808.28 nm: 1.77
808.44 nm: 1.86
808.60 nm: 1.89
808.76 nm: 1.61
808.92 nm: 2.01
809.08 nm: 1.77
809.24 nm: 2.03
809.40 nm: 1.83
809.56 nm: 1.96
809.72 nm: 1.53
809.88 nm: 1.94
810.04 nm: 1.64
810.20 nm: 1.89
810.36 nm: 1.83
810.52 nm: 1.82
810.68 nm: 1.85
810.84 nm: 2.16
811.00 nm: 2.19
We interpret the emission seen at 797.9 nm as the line [S II] 6716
